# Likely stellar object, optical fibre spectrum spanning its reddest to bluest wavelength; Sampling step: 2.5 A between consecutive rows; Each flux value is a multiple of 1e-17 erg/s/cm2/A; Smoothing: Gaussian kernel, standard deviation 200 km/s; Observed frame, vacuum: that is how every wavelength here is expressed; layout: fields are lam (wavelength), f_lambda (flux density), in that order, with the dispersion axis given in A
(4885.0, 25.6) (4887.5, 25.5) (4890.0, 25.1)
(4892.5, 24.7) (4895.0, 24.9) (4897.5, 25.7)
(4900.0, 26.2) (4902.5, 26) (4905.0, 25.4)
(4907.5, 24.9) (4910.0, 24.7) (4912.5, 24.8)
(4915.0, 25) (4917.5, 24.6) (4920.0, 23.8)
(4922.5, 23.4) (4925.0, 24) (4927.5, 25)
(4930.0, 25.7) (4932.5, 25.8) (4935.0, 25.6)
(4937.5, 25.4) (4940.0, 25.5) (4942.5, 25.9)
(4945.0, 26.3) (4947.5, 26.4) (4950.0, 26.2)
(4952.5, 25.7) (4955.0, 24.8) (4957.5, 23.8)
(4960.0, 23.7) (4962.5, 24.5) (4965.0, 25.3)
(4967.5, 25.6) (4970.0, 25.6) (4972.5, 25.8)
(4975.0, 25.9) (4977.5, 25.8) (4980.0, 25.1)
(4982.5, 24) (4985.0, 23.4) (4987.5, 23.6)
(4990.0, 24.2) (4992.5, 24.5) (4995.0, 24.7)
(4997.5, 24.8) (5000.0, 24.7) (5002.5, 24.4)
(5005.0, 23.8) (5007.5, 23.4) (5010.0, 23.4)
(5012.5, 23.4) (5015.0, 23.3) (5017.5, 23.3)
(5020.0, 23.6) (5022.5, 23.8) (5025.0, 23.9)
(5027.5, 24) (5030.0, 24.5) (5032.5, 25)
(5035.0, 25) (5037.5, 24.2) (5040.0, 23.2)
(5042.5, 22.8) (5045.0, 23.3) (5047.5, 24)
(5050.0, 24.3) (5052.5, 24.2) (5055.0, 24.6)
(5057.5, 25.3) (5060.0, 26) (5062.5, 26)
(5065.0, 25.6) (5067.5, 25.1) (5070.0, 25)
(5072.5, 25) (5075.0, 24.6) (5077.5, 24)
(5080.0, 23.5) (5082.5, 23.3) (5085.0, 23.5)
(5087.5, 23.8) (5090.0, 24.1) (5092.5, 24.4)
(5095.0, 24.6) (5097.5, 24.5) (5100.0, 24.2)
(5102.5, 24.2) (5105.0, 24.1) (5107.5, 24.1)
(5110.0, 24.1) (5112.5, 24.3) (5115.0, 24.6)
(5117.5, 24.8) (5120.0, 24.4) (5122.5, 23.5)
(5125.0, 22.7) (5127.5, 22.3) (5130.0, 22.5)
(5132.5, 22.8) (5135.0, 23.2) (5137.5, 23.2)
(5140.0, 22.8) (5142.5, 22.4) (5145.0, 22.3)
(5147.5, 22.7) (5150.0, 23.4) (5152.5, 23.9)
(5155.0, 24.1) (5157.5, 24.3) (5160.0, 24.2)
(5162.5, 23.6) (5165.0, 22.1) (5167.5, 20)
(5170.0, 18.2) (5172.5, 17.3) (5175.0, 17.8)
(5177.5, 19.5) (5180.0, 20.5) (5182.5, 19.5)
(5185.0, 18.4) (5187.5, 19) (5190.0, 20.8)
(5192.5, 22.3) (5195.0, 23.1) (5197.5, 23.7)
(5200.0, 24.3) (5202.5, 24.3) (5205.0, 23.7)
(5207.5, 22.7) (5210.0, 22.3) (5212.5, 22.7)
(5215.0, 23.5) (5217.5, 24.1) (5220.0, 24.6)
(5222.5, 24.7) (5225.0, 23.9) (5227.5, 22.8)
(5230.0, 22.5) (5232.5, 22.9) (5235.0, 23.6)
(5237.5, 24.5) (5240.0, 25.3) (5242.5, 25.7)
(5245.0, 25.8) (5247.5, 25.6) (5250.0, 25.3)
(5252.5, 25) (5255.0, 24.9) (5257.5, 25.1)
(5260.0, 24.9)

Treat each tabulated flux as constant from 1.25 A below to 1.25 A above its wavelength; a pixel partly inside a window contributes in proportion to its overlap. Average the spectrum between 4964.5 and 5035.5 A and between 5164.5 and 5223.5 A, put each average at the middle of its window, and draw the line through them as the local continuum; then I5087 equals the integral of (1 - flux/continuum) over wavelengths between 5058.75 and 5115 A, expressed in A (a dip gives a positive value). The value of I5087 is -3.2 A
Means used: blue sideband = 24.4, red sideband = 21.6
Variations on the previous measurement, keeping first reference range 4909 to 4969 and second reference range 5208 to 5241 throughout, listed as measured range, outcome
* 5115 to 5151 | 1.4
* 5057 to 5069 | -0.6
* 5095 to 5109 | 0.0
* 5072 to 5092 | 0.3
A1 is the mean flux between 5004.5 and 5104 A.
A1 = 24.2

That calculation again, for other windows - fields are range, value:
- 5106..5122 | 24.3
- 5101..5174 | 23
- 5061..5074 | 25.3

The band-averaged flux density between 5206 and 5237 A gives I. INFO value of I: 23.4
